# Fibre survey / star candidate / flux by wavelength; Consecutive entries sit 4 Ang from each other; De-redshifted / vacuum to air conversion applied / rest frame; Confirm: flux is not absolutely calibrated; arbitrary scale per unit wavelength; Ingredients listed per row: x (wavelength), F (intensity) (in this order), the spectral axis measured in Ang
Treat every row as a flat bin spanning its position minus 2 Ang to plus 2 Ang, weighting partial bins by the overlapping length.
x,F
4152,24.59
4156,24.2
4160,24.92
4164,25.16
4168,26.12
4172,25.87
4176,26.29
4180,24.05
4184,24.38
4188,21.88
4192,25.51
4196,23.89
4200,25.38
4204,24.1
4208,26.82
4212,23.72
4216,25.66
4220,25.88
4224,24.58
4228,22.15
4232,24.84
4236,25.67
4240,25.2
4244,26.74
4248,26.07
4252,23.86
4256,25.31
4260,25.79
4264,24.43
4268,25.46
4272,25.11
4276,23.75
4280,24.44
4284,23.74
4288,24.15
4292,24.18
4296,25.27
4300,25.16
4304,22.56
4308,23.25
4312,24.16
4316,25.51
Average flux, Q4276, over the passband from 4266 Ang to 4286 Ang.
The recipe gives 24.5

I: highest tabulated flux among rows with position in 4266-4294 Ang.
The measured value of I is 25.46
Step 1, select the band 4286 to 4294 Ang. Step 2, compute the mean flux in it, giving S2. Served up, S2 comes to 24.2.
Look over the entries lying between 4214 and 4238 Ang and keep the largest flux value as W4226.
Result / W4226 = 25.88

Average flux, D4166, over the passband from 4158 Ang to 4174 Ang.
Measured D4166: 25.5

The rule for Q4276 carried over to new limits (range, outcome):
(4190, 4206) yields 24.7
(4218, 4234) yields 24.4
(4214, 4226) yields 25.4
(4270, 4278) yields 24.4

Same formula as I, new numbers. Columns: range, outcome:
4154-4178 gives 26.29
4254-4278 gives 25.79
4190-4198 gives 25.51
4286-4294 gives 24.18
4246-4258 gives 26.07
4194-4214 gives 26.82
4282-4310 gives 25.27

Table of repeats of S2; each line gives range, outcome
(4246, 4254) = 25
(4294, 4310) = 24.1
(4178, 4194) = 24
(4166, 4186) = 25.3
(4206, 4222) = 25.5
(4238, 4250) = 26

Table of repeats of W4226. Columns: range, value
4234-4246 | 26.74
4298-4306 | 25.16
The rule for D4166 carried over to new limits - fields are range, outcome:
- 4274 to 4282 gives 24.1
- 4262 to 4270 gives 24.9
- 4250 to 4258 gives 24.6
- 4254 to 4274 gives 25.2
